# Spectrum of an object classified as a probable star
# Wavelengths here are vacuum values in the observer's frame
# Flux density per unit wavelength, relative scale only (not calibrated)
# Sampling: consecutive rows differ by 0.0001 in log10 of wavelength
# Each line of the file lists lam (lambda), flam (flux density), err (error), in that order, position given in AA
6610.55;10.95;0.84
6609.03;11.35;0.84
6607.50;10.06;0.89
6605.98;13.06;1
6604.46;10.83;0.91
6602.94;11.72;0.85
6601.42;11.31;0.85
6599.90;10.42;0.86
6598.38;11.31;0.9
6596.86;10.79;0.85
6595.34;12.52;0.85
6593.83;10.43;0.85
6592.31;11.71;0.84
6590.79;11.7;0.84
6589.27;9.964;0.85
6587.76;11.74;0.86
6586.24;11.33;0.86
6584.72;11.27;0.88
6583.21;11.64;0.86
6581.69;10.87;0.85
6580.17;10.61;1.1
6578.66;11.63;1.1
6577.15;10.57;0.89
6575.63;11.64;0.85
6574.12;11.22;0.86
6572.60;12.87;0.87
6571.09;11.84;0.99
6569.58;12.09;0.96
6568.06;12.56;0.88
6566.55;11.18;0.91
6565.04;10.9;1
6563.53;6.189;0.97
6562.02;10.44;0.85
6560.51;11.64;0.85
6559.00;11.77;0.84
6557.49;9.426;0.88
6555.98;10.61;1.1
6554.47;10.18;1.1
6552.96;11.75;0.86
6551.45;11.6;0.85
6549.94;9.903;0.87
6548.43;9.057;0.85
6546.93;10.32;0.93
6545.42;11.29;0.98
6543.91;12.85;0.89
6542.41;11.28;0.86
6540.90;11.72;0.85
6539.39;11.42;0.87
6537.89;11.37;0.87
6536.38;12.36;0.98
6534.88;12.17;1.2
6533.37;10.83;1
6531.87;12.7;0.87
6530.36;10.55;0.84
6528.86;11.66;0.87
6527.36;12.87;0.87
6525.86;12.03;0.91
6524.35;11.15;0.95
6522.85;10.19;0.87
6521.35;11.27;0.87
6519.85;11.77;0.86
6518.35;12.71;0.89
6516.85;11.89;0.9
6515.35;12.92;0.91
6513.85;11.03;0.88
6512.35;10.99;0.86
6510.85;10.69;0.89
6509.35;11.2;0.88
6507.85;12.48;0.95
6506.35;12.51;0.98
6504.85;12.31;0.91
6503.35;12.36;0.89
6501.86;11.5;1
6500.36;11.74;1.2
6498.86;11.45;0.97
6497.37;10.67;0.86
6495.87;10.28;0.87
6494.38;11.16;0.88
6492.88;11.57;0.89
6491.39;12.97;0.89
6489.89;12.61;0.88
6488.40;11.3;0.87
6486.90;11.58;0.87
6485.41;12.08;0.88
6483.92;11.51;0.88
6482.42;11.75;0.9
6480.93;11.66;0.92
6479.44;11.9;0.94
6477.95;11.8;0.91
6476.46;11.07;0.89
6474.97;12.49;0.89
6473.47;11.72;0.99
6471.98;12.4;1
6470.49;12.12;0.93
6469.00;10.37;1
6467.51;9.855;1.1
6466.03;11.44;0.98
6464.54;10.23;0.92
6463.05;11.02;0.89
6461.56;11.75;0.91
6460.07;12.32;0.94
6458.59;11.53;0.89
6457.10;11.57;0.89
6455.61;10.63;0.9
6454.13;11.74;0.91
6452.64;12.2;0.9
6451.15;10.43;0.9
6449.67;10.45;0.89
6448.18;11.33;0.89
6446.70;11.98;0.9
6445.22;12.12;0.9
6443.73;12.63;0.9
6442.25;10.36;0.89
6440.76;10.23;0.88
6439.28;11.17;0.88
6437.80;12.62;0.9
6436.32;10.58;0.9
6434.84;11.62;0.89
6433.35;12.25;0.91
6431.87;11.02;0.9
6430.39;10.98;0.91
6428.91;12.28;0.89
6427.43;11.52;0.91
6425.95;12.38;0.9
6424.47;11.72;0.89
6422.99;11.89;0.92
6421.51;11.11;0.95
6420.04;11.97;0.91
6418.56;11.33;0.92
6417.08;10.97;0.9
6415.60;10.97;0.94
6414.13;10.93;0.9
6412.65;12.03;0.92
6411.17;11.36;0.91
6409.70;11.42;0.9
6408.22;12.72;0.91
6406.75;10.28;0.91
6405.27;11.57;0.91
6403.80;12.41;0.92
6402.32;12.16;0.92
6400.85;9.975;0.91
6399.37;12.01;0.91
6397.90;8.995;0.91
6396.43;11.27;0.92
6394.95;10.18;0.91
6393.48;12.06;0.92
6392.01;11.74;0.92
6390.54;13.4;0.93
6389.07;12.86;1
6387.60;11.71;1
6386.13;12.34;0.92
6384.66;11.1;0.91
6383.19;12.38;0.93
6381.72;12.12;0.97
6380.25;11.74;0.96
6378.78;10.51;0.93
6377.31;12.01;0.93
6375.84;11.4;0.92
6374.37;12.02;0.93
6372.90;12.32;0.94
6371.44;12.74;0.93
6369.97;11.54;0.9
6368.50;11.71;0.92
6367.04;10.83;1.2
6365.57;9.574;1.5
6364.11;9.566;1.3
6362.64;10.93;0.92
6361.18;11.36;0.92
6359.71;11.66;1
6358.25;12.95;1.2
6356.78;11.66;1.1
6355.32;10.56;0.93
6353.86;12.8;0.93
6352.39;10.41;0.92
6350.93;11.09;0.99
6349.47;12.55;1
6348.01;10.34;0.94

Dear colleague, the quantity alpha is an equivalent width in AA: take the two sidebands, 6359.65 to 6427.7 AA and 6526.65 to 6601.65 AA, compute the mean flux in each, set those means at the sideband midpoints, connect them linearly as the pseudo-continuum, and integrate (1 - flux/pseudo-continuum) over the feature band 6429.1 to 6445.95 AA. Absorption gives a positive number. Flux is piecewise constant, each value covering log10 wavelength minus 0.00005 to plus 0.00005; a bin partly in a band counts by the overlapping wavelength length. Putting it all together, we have 0.0 AA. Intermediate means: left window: 11.5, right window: 11.2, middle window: 11.4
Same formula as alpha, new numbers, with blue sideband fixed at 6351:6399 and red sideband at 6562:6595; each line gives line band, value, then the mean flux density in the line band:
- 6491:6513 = -0.6 AA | 11.6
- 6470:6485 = -0.7 AA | 11.8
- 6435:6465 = 0.0 AA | 11.4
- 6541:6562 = 0.5 AA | 10.9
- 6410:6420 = 0.1 AA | 11.3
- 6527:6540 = -0.6 AA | 11.7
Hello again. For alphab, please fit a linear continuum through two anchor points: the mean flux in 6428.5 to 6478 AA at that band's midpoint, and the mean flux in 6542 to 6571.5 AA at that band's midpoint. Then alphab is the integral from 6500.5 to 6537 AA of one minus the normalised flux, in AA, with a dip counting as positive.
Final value -2.4 AA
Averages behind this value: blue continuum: 11.4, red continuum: 10.8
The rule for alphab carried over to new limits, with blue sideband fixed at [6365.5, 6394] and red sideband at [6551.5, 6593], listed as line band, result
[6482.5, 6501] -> -0.3 AA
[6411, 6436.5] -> 0.4 AA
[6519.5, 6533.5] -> -0.3 AA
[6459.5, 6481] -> 0.1 AA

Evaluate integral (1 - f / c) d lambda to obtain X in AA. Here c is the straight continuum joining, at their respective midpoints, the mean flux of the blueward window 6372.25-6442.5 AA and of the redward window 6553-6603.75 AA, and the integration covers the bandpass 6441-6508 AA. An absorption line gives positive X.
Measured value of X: -1.1 AA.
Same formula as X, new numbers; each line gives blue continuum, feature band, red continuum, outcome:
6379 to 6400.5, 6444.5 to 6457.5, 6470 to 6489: 0.4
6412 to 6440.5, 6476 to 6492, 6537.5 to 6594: -0.7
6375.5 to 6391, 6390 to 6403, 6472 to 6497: 0.7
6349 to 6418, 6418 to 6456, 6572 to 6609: -0.1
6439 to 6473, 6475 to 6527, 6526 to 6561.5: -1.7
